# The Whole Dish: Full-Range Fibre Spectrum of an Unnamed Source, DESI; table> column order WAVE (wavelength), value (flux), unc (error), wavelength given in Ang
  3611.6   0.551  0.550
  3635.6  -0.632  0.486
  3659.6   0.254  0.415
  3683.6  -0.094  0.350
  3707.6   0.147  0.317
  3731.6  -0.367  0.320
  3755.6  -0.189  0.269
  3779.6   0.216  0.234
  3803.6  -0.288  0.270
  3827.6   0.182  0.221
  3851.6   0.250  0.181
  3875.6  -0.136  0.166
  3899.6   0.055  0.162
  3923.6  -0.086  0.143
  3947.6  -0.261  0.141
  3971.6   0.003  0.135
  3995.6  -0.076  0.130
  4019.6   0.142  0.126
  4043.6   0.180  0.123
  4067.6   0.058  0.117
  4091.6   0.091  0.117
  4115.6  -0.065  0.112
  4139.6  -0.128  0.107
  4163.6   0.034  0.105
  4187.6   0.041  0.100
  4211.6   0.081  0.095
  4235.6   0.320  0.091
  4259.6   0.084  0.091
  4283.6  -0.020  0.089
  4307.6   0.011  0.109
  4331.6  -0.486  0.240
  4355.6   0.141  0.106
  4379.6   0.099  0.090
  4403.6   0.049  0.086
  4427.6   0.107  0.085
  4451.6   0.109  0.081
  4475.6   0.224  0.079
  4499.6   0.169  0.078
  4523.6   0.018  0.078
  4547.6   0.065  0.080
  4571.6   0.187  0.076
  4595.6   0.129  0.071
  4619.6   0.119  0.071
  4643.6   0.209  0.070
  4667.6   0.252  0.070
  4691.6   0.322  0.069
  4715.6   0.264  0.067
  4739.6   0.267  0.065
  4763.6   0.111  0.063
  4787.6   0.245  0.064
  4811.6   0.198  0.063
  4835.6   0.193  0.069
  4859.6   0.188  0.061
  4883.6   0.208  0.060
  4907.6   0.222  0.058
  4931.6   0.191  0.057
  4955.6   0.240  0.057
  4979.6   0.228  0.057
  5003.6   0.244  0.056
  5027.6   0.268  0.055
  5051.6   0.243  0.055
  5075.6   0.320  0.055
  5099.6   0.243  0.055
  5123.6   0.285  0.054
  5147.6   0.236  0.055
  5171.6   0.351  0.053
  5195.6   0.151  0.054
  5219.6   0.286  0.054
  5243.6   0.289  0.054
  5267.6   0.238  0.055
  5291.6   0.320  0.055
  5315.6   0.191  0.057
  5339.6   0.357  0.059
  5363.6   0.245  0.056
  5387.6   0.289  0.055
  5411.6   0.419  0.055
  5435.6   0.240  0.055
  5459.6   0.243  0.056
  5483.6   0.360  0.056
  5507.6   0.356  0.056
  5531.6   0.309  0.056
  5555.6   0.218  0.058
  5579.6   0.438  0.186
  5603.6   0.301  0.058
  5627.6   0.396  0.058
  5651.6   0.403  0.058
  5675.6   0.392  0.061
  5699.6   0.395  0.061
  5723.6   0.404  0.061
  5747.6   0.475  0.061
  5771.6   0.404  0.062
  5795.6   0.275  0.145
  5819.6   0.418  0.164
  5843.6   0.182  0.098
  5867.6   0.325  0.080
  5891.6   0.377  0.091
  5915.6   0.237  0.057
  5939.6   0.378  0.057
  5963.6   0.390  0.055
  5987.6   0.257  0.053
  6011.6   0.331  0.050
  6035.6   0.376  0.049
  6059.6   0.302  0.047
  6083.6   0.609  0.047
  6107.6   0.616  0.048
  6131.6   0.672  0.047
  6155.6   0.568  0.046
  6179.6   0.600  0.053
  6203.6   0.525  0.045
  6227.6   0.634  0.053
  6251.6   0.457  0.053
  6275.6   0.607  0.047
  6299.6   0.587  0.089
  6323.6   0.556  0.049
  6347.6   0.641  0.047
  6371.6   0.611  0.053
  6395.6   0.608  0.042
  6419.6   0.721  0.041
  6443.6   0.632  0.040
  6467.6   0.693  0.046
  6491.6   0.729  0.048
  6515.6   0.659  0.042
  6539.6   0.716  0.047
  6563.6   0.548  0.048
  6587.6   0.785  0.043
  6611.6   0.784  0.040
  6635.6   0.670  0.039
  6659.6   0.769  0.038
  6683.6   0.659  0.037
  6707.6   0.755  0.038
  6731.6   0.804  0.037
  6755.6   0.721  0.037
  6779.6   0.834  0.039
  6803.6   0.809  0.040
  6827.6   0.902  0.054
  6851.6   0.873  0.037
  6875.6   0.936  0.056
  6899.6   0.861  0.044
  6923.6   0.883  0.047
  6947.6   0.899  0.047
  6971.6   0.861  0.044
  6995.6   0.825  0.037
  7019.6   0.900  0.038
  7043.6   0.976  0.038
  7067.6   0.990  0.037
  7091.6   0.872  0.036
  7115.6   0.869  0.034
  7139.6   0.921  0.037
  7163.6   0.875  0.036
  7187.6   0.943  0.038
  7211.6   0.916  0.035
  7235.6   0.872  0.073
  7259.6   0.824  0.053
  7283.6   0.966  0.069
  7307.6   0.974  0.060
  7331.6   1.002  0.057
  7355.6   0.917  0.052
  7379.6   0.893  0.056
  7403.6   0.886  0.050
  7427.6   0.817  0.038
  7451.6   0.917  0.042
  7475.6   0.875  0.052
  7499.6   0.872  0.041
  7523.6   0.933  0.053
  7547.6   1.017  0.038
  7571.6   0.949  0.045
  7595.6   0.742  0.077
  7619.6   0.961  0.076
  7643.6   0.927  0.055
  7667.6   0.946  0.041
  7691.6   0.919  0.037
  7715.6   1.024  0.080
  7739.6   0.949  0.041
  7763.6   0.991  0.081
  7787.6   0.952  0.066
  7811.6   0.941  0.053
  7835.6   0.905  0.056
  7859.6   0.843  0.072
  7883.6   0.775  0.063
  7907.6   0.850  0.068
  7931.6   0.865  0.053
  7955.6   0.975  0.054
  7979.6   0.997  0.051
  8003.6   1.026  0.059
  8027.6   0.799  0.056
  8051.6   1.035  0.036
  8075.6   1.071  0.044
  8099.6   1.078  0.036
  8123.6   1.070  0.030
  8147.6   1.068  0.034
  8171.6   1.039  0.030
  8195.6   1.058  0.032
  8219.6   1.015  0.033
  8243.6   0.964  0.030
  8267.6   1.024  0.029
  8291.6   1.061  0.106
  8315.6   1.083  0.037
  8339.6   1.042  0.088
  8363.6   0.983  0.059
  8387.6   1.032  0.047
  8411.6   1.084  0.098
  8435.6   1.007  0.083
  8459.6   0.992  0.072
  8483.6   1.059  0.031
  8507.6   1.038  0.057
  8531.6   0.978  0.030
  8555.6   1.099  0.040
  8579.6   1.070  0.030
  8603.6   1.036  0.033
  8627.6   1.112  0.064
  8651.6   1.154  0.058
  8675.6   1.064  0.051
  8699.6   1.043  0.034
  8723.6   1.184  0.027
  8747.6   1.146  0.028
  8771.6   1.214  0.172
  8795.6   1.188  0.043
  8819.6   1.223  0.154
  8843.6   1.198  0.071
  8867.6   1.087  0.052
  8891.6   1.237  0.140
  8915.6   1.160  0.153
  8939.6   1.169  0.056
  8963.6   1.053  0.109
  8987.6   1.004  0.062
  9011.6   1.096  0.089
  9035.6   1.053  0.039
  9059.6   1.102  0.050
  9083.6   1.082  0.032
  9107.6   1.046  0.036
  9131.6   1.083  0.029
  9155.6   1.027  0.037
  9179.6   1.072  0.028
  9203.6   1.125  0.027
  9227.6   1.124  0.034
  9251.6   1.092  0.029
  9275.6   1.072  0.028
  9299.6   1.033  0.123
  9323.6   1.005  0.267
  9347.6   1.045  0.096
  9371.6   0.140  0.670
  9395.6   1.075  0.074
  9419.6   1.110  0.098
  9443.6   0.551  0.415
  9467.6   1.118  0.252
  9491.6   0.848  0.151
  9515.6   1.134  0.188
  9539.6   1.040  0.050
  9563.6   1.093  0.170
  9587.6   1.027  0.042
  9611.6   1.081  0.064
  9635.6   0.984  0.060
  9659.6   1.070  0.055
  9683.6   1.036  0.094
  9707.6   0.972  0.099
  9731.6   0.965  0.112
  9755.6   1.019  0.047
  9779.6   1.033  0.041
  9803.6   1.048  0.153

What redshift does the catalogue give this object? 0.524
